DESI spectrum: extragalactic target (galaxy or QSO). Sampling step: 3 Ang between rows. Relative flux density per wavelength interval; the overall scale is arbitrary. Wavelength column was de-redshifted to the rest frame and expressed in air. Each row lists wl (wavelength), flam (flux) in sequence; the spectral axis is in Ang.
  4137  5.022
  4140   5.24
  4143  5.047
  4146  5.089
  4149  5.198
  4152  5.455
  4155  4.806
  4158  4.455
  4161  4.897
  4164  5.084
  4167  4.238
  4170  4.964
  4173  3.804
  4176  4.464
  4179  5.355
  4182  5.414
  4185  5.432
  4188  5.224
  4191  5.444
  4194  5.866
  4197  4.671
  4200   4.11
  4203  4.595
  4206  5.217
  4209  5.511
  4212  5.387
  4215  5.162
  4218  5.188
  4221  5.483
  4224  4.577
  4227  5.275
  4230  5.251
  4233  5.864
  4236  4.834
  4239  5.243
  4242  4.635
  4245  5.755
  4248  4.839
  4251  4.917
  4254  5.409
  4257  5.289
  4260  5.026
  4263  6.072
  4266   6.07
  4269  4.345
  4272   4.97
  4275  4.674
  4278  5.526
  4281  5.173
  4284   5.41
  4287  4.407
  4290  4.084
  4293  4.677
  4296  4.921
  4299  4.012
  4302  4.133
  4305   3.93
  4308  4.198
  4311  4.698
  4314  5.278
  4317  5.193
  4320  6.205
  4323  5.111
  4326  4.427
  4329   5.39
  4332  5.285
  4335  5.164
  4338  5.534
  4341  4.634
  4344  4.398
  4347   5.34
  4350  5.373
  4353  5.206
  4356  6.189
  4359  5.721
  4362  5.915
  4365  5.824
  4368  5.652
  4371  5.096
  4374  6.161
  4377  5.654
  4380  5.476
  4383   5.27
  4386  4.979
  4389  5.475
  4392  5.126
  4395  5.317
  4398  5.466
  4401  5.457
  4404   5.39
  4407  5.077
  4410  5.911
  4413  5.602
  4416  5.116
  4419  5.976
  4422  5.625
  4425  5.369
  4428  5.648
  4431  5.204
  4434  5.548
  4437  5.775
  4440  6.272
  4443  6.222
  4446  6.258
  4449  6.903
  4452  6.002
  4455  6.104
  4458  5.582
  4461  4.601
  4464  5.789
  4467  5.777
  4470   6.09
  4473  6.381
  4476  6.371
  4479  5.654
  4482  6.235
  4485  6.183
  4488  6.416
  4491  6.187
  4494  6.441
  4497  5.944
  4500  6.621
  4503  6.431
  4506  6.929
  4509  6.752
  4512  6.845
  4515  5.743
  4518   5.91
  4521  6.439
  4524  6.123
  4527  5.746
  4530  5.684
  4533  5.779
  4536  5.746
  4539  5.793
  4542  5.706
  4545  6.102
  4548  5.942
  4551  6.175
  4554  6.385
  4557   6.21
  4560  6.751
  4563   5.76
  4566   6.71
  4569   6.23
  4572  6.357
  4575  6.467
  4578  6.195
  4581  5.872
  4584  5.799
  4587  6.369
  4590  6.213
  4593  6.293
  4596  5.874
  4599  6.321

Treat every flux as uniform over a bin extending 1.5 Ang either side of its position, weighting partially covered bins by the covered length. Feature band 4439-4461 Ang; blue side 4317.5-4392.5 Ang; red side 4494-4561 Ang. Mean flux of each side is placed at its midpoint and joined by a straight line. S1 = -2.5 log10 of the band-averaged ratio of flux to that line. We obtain -0.05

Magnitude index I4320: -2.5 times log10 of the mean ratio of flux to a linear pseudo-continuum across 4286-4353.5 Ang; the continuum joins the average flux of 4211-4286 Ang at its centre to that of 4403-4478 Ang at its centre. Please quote 0.12 mag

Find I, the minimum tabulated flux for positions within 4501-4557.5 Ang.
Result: 5.684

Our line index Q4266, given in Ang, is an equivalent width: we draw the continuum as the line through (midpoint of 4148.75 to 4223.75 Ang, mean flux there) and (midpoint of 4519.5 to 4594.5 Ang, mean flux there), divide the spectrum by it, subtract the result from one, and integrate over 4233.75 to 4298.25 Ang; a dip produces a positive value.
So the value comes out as 2.27 Ang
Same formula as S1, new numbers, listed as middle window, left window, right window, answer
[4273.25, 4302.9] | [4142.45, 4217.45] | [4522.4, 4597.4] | 0.13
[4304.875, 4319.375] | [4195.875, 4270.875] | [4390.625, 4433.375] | 0.10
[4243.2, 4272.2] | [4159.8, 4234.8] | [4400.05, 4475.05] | -0.01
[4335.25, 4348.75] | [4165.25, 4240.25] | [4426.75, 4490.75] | 0.11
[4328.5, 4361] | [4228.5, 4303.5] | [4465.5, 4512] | 0.04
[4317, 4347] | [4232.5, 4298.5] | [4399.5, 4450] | 0.04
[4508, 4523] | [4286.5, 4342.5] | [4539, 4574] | -0.06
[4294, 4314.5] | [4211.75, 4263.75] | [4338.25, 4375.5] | 0.21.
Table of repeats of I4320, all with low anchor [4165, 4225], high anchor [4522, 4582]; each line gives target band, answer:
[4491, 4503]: -0.07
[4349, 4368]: -0.04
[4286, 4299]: 0.19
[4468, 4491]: -0.06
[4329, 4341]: 0.04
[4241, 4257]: 0.01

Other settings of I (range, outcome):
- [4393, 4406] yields 5.317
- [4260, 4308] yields 3.93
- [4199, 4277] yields 4.11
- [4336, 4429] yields 4.398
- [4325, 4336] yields 4.427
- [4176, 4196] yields 4.464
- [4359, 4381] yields 5.096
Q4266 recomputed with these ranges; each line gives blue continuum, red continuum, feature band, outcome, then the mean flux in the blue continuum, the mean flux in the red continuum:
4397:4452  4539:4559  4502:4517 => -1.4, 5.72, 6.08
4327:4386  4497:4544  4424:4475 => -0.3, 5.42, 6.14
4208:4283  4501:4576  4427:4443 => 0.3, 5.22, 6.19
